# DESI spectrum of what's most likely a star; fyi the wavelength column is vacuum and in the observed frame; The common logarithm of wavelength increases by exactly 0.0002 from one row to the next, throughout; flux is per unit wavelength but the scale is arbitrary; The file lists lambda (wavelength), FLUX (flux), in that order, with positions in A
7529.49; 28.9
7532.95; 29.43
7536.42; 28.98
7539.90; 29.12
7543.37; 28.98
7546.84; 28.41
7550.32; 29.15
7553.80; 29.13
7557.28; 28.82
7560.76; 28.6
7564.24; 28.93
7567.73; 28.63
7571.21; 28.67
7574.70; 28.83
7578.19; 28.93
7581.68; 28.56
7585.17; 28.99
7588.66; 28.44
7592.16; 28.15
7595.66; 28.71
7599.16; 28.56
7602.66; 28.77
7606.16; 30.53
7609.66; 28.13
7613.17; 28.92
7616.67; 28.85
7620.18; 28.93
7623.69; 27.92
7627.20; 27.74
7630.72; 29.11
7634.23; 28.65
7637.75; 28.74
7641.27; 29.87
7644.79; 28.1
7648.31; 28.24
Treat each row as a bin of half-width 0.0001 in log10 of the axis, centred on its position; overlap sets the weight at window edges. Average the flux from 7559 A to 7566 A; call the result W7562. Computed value 28.8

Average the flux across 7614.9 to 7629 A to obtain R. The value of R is 28.4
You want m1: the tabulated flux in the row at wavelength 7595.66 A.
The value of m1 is 28.71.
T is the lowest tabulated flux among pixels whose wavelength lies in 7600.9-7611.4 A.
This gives 28.13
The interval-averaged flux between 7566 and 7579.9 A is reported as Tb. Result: 28.8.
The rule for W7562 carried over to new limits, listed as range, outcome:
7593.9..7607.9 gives 29.1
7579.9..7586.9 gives 28.8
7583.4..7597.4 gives 28.6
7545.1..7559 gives 28.9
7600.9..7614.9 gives 29.1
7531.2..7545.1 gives 29.1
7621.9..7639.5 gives 28.4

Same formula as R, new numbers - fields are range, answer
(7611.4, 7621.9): 28.9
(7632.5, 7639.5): 28.7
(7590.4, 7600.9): 28.4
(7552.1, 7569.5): 28.8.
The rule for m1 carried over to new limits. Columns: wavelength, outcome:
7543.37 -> 28.98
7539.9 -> 29.12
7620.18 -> 28.93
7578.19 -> 28.93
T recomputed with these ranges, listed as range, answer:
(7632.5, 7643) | 28.65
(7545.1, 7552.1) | 28.41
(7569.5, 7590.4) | 28.44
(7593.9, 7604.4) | 28.56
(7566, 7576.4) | 28.63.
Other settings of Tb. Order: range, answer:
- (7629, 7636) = 28.9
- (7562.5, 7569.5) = 28.8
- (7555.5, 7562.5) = 28.7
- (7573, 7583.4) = 28.8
